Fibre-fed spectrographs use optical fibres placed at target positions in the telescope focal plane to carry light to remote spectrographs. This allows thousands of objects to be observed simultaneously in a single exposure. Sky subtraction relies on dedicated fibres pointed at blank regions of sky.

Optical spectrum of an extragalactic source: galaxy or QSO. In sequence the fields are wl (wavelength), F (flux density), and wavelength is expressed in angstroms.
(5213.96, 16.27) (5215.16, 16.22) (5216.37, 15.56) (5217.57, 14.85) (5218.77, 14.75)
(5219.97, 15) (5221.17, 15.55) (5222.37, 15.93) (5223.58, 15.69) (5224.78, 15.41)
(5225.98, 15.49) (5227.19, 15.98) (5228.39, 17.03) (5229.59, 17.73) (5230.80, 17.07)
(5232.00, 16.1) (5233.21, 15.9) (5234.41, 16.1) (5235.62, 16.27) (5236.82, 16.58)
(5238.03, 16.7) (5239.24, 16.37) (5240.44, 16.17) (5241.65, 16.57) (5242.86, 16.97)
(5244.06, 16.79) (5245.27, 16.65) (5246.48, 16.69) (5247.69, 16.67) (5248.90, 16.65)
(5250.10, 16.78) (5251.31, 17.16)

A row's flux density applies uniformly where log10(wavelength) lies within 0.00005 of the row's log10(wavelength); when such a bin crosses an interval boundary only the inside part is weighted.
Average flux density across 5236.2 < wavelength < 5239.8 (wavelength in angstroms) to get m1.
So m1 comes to 16.5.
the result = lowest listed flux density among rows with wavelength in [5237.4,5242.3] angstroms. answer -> 16.17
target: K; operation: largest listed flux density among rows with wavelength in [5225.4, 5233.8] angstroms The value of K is 17.73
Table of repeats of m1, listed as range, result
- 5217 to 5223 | 15.2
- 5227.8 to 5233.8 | 16.8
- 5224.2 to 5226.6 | 15.4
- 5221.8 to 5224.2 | 15.8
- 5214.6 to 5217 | 15.8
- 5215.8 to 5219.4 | 15.1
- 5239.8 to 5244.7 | 16.6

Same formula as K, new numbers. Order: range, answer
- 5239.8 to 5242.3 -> 16.57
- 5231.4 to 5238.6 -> 16.7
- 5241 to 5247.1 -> 16.97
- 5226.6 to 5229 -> 17.03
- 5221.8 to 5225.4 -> 15.93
